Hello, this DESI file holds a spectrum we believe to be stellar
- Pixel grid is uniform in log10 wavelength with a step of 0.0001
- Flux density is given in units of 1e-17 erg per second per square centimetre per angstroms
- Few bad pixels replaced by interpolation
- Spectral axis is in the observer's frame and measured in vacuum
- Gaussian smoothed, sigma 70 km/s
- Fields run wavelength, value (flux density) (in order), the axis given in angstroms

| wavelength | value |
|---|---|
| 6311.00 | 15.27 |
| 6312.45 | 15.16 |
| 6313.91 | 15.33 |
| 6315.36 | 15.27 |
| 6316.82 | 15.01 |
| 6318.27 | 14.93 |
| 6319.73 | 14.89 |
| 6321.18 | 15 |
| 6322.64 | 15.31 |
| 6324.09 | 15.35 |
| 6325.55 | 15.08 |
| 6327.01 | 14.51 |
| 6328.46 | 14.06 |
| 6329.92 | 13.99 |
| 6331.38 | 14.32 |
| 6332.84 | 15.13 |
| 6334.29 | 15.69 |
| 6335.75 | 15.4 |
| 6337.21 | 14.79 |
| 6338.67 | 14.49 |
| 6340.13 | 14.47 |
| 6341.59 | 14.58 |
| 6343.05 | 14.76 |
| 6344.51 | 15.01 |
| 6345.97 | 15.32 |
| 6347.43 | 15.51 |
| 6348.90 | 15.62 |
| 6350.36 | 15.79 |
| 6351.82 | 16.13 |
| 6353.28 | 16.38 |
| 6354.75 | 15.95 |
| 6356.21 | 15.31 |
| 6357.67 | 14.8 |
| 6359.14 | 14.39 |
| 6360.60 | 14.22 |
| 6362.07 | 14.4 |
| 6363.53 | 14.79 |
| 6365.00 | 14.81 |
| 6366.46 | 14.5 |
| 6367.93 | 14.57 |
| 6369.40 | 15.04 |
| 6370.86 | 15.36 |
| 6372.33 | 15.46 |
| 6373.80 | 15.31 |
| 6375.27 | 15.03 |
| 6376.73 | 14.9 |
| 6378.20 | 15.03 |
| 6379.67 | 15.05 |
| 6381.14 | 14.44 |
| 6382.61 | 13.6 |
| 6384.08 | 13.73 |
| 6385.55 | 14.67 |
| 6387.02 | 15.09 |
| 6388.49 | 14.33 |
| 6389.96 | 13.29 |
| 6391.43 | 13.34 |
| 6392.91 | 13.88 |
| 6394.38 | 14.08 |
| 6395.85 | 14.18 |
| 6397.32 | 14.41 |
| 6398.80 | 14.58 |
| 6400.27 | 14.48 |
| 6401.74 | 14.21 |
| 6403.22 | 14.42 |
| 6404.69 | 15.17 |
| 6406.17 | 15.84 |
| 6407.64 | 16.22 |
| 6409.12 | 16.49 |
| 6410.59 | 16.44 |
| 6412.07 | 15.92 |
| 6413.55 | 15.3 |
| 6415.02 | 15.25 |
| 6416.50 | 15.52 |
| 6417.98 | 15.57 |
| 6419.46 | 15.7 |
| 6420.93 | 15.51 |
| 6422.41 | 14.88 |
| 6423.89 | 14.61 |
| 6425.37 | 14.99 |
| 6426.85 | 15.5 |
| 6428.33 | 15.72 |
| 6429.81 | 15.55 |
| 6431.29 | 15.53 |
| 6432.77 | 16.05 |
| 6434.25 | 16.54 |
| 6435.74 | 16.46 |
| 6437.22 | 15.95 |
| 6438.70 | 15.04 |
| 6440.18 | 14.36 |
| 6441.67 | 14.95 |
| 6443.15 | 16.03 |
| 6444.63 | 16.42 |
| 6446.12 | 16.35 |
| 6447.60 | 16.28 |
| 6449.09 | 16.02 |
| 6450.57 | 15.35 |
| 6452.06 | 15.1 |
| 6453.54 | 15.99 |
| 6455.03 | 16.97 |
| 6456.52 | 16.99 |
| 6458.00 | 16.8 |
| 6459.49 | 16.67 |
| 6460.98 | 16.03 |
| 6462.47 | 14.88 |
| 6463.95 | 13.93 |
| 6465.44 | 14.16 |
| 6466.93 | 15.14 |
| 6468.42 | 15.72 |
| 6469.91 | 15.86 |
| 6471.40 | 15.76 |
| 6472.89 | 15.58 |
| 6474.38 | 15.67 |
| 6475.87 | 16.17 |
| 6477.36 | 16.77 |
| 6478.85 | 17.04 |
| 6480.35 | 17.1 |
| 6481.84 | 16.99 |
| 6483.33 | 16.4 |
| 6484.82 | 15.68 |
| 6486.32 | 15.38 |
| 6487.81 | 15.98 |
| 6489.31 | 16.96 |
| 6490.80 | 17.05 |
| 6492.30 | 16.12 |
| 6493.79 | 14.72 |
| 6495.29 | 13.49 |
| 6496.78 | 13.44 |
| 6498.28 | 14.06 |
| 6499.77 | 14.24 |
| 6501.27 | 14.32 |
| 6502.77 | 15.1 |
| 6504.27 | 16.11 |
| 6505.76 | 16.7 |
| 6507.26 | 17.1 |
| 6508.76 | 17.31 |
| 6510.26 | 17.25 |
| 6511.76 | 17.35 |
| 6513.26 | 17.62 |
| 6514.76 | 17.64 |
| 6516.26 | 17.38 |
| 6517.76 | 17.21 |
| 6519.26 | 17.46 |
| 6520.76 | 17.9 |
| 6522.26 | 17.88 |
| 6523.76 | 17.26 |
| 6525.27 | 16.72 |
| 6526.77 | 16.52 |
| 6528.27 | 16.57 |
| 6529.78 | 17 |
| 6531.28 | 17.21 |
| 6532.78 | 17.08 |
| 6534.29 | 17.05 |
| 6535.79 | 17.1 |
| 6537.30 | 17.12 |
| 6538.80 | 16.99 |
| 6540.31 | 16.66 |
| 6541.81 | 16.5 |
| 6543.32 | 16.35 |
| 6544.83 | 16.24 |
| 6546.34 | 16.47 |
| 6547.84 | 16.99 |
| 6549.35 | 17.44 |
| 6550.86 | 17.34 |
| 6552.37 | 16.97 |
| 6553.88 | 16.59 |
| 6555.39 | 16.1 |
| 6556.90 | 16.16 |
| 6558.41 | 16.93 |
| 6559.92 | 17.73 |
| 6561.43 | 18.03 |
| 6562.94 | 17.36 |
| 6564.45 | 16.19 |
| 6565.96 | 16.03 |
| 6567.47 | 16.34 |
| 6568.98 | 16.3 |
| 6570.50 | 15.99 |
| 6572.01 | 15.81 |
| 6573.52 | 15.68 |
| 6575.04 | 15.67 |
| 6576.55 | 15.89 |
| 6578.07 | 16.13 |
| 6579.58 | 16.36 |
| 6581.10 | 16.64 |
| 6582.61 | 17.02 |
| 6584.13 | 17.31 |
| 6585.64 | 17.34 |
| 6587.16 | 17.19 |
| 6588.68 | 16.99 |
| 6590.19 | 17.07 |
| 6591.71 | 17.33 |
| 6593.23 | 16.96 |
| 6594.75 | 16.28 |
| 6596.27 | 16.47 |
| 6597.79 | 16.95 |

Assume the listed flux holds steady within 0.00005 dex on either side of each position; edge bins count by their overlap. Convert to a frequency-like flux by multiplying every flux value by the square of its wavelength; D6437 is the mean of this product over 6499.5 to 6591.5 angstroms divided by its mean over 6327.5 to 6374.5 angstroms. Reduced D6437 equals 1.2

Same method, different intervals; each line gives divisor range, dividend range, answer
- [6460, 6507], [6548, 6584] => 1.09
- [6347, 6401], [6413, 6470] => 1.08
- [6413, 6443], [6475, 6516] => 1.06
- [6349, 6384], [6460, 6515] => 1.10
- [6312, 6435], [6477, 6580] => 1.15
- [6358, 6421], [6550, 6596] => 1.19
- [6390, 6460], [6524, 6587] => 1.12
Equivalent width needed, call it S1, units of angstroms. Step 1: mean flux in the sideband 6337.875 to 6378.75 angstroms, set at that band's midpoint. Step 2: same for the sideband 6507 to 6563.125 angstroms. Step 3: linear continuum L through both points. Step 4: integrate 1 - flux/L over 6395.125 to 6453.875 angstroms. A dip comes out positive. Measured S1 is 1.3 angstroms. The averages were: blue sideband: 15.1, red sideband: 17.1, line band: 15.5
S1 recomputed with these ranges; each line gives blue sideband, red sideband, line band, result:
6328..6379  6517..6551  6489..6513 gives 1.3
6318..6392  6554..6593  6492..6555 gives -1.2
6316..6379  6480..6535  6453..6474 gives 0.4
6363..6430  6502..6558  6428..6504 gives 1.2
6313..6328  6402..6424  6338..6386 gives 1.0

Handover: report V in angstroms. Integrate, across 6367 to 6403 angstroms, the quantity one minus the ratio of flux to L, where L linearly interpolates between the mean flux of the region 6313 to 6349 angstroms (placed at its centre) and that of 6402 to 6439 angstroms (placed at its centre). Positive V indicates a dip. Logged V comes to 1.95 angstroms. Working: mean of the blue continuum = 14.9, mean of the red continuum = 15.6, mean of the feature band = 14.5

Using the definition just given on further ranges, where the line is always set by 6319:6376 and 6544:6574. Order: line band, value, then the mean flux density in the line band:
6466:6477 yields 0.2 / 15.7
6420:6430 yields 0.2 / 15.3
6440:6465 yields 0.0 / 15.8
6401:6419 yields 0.0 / 15.5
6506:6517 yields -0.7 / 17.3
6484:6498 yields 0.6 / 15.4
